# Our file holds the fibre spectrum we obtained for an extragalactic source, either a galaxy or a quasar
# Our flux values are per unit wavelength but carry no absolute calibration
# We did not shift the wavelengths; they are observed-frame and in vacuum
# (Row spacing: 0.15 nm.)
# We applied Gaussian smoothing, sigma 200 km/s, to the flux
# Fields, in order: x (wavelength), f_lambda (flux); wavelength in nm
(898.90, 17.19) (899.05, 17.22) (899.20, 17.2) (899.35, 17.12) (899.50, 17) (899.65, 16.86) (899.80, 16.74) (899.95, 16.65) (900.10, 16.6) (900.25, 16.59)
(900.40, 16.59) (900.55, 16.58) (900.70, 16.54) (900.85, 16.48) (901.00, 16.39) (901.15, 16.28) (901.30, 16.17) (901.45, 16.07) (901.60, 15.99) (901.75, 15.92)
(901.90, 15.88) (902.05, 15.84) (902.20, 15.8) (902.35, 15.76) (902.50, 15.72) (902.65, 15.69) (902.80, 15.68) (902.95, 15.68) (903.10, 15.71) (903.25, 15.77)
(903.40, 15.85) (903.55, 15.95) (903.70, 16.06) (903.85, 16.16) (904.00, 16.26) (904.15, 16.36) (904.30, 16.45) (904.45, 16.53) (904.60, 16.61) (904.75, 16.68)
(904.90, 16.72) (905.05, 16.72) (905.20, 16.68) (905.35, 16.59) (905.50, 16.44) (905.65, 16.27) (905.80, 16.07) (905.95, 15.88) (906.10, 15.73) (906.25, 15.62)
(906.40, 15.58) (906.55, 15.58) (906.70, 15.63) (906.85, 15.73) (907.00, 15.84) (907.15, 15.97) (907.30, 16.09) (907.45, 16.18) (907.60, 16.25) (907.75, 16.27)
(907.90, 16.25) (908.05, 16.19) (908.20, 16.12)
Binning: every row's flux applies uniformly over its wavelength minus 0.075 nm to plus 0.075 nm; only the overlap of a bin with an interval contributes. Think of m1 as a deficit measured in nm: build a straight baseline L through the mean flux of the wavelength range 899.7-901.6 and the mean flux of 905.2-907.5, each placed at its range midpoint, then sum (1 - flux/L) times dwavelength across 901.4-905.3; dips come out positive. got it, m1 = 0.03 nm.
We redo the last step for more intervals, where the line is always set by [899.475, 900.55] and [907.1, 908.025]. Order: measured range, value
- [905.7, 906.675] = 0.031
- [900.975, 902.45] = 0.052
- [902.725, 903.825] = 0.043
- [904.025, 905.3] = -0.016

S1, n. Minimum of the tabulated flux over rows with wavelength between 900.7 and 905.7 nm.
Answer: 15.68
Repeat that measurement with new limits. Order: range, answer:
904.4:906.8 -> 15.58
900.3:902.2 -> 15.8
